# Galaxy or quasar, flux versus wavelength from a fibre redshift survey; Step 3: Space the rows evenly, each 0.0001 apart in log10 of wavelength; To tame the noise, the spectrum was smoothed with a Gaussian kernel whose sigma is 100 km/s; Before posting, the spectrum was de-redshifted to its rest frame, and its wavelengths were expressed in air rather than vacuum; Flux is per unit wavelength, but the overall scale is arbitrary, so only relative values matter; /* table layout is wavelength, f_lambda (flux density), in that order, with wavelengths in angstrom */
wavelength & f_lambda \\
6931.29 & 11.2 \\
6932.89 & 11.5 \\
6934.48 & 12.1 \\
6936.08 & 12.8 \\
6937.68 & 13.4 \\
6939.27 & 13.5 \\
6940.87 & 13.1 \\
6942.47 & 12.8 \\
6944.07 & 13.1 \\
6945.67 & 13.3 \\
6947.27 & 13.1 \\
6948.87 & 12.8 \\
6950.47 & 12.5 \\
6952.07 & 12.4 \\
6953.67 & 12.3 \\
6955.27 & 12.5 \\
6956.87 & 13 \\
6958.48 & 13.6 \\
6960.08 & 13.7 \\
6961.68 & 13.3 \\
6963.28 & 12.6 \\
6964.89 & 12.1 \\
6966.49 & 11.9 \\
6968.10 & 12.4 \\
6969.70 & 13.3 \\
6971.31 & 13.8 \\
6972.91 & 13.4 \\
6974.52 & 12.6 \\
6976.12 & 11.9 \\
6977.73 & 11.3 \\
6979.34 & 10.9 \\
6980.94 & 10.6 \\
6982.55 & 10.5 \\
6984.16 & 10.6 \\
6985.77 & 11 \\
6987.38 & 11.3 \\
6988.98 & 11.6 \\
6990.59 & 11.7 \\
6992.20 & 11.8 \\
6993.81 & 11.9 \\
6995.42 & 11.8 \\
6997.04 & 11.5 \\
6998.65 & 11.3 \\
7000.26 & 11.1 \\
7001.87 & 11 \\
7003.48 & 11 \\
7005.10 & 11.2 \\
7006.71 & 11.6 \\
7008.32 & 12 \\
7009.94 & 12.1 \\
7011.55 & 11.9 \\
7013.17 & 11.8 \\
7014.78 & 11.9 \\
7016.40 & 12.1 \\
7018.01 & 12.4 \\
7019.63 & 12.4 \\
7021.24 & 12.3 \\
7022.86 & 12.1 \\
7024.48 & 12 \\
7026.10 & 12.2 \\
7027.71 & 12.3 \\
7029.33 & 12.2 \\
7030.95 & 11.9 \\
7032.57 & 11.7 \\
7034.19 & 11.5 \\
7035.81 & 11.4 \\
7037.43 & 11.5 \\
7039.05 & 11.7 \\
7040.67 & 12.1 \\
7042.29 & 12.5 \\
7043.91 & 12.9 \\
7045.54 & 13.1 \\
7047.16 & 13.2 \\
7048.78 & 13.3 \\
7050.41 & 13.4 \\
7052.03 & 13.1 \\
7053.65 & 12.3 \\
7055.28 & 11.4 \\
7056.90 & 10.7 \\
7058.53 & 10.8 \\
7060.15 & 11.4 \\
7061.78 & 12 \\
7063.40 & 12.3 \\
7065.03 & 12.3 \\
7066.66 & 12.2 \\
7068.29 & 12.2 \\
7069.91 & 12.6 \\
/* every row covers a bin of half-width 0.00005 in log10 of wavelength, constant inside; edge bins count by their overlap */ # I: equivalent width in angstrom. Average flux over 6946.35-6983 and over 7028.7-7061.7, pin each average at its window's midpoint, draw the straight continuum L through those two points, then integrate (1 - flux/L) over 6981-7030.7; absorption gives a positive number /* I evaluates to 2.5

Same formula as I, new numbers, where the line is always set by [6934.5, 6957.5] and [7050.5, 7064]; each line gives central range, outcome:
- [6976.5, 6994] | 1.84 angstrom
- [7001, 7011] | 0.67 angstrom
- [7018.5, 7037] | 0.18 angstrom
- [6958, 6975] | -0.38 angstrom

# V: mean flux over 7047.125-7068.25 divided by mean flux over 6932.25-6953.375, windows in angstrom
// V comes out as 0.9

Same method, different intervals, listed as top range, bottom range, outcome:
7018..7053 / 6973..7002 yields 1.08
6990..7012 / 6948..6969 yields 0.91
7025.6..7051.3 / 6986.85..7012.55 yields 1.07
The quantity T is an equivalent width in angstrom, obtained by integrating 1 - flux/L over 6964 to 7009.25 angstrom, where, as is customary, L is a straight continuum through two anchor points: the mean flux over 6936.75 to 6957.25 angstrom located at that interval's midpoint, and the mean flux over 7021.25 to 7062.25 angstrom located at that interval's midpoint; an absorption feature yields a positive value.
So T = 3.2 angstrom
